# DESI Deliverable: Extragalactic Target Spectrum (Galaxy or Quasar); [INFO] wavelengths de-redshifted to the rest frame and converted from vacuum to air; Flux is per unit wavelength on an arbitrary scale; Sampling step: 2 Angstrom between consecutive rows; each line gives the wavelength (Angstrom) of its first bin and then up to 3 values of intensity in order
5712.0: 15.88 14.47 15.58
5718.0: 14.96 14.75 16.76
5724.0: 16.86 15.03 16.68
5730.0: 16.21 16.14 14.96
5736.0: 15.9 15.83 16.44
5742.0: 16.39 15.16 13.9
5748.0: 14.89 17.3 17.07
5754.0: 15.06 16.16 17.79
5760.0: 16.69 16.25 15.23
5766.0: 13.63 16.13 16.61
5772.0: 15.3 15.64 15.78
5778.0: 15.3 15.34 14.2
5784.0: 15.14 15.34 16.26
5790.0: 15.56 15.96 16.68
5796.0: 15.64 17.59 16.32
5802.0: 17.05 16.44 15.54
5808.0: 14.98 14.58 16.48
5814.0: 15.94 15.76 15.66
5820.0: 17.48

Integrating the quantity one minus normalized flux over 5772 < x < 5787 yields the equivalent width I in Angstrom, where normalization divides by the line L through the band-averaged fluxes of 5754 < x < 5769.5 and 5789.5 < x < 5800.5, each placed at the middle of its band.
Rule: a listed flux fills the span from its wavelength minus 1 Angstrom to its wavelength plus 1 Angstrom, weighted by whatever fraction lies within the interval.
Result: 0.83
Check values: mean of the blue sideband 15.9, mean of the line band 15.3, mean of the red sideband 16.3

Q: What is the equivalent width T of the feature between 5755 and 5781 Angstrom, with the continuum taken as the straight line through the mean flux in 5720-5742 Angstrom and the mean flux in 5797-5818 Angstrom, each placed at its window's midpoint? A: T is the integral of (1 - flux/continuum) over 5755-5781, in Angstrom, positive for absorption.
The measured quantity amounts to 0.3 Angstrom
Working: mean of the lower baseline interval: 16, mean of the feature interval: 15.8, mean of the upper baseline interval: 16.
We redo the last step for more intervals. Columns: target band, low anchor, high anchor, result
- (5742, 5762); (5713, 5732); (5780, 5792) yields -0.6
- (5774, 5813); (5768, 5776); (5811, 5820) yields 0.5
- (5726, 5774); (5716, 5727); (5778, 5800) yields -0.5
